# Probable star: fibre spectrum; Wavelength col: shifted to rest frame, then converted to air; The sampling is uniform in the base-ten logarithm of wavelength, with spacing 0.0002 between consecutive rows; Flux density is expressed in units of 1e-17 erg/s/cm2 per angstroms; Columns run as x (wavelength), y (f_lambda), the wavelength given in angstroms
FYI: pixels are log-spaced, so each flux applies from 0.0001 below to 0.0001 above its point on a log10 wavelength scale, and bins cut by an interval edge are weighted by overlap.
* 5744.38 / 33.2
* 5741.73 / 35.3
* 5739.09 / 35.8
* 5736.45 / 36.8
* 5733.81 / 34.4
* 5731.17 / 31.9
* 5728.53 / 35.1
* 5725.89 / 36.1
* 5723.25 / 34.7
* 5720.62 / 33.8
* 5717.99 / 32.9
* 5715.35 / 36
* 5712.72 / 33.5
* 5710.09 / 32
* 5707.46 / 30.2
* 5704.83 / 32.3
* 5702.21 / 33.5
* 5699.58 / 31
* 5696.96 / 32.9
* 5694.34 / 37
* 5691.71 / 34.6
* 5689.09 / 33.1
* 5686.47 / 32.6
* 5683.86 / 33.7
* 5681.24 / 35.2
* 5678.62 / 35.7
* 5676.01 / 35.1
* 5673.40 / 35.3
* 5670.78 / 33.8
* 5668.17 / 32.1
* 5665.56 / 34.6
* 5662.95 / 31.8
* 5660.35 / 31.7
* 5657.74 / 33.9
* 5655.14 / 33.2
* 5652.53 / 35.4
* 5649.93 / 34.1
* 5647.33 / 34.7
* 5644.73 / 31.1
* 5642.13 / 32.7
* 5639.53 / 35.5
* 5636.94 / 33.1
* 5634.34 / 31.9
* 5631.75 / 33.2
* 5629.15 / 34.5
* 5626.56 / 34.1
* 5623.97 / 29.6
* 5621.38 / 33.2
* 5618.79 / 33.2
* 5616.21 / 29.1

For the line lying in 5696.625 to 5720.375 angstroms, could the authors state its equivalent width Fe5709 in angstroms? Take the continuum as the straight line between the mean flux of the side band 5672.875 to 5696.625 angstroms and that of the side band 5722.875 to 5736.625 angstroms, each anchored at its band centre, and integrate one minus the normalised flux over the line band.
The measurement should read 1.3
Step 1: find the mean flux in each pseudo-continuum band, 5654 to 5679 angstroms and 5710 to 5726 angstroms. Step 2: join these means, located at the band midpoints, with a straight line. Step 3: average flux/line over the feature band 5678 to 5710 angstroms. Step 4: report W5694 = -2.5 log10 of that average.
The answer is 0.02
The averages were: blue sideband 33.7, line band 33.4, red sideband 34.2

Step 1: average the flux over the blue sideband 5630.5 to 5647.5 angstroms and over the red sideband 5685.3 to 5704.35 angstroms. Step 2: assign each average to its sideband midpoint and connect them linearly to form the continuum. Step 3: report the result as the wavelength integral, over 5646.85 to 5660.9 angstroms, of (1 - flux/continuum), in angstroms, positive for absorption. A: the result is -0.3 angstroms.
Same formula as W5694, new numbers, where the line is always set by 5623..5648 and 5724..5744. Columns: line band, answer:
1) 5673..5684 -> -0.04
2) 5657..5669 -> 0.03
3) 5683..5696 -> 0.00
